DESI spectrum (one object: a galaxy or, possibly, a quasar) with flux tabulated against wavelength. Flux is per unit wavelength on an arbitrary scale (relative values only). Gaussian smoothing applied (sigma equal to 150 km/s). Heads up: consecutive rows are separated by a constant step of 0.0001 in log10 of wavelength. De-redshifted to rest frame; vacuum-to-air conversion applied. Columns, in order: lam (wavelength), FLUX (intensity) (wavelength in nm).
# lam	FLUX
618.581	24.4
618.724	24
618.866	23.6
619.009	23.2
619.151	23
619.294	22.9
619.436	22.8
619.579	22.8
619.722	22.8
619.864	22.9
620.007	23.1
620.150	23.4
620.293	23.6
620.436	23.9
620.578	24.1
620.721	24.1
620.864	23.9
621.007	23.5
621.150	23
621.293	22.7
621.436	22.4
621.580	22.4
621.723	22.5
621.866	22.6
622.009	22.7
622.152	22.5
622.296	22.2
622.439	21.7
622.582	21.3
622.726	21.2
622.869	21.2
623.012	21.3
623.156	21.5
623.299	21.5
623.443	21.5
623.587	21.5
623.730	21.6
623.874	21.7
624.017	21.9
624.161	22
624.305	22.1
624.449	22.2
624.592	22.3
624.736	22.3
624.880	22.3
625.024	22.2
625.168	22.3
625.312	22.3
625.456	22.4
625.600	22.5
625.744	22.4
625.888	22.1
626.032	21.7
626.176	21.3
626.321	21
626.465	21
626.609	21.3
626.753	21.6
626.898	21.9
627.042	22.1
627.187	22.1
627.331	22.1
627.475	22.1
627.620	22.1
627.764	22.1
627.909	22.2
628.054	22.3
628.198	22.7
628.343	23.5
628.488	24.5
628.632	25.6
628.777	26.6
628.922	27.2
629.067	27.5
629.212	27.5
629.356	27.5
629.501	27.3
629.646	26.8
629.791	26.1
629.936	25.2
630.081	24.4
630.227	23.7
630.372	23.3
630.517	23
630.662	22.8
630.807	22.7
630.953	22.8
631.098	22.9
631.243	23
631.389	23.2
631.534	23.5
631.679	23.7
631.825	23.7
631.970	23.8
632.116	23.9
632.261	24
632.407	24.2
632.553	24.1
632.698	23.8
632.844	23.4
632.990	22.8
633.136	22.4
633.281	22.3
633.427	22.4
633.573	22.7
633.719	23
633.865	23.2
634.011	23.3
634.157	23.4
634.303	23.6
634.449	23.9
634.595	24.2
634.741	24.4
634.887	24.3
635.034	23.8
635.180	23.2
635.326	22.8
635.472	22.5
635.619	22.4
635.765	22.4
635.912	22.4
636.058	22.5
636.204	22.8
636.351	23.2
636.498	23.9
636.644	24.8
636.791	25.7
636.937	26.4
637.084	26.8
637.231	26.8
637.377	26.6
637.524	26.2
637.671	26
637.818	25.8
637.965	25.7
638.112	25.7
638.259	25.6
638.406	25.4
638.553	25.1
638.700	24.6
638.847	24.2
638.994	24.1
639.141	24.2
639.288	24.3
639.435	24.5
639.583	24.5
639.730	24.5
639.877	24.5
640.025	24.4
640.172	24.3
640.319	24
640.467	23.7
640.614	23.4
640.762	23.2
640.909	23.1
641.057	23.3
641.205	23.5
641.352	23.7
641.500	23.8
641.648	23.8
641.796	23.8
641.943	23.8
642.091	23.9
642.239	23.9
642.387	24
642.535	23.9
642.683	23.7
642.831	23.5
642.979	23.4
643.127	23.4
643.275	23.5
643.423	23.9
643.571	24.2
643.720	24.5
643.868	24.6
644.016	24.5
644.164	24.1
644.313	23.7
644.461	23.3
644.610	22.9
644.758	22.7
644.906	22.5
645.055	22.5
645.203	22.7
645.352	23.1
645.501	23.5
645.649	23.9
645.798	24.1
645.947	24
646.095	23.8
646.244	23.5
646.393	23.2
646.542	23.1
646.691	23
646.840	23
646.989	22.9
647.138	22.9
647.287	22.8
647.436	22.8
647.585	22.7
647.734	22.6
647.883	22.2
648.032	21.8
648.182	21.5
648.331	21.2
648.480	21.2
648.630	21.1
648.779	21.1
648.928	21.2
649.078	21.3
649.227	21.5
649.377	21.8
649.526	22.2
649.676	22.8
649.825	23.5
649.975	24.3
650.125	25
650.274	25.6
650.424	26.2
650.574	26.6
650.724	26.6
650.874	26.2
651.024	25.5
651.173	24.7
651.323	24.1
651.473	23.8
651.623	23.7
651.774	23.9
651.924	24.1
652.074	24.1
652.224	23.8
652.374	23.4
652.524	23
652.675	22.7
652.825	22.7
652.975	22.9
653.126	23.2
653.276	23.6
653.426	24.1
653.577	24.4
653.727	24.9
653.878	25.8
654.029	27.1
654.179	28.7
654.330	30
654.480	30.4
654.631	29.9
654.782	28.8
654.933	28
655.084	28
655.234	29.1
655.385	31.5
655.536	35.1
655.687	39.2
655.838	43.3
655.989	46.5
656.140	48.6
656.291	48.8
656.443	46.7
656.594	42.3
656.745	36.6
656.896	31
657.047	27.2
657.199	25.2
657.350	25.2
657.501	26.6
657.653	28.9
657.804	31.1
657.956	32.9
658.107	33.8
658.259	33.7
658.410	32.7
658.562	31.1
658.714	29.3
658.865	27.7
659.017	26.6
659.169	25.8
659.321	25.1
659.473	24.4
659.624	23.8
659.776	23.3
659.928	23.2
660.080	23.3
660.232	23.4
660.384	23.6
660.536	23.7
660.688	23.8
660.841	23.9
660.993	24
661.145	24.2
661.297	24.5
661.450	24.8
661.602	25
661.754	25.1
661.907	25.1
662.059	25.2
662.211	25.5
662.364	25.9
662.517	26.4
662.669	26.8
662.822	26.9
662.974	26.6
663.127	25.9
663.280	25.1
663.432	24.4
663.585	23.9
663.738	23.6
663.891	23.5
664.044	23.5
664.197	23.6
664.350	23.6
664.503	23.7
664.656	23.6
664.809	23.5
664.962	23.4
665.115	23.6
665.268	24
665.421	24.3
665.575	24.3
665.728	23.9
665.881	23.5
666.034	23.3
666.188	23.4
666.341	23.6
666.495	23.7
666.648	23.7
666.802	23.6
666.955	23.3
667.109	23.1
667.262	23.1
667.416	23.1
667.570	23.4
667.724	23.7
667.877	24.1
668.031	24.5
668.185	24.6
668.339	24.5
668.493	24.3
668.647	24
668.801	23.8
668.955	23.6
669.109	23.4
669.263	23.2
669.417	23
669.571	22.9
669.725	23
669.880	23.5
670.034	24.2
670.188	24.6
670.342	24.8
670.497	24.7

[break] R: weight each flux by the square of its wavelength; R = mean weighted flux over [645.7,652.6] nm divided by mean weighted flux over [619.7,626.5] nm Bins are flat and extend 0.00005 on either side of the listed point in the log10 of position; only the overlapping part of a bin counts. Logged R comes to 1.1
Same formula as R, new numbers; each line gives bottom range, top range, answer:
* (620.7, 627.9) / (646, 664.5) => 1.32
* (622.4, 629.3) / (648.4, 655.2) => 1.19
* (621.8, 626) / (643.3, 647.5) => 1.14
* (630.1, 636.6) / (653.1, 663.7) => 1.33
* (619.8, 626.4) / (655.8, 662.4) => 1.47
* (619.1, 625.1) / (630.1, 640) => 1.11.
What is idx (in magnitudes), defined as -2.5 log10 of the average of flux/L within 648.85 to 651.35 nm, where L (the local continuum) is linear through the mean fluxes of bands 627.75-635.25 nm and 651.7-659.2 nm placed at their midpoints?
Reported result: 0.19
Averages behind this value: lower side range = 24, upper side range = 30.1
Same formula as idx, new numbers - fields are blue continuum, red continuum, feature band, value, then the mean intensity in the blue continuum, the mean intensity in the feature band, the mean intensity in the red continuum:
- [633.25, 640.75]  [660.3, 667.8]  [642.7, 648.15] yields 0.04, 24.2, 23.3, 24.2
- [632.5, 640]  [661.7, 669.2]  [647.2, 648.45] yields 0.09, 24.1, 22.2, 24.2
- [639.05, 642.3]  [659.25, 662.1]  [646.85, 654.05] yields 0.03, 23.9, 23.5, 24.2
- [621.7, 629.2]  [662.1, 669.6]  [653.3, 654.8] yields -0.15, 22.4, 27.2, 24.1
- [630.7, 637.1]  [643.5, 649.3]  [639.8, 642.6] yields -0.03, 23.5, 23.8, 22.8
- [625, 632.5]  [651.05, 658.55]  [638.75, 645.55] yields 0.13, 23.5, 23.8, 29.8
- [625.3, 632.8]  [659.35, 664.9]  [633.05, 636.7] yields 0.02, 23.5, 23.2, 24.5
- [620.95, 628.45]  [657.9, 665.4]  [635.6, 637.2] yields -0.04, 22.1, 24.1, 25.5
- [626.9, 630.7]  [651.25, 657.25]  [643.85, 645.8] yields 0.19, 24.3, 23.4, 29.8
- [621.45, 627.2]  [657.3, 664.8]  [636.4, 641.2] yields -0.06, 21.9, 24.8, 25.8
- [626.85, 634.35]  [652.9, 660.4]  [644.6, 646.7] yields 0.18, 23.8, 23.3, 30.2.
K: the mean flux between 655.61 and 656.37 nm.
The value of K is 45.2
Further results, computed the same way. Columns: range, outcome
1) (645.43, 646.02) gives 23.9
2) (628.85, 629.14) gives 27.3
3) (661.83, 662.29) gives 25.3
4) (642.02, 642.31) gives 23.9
